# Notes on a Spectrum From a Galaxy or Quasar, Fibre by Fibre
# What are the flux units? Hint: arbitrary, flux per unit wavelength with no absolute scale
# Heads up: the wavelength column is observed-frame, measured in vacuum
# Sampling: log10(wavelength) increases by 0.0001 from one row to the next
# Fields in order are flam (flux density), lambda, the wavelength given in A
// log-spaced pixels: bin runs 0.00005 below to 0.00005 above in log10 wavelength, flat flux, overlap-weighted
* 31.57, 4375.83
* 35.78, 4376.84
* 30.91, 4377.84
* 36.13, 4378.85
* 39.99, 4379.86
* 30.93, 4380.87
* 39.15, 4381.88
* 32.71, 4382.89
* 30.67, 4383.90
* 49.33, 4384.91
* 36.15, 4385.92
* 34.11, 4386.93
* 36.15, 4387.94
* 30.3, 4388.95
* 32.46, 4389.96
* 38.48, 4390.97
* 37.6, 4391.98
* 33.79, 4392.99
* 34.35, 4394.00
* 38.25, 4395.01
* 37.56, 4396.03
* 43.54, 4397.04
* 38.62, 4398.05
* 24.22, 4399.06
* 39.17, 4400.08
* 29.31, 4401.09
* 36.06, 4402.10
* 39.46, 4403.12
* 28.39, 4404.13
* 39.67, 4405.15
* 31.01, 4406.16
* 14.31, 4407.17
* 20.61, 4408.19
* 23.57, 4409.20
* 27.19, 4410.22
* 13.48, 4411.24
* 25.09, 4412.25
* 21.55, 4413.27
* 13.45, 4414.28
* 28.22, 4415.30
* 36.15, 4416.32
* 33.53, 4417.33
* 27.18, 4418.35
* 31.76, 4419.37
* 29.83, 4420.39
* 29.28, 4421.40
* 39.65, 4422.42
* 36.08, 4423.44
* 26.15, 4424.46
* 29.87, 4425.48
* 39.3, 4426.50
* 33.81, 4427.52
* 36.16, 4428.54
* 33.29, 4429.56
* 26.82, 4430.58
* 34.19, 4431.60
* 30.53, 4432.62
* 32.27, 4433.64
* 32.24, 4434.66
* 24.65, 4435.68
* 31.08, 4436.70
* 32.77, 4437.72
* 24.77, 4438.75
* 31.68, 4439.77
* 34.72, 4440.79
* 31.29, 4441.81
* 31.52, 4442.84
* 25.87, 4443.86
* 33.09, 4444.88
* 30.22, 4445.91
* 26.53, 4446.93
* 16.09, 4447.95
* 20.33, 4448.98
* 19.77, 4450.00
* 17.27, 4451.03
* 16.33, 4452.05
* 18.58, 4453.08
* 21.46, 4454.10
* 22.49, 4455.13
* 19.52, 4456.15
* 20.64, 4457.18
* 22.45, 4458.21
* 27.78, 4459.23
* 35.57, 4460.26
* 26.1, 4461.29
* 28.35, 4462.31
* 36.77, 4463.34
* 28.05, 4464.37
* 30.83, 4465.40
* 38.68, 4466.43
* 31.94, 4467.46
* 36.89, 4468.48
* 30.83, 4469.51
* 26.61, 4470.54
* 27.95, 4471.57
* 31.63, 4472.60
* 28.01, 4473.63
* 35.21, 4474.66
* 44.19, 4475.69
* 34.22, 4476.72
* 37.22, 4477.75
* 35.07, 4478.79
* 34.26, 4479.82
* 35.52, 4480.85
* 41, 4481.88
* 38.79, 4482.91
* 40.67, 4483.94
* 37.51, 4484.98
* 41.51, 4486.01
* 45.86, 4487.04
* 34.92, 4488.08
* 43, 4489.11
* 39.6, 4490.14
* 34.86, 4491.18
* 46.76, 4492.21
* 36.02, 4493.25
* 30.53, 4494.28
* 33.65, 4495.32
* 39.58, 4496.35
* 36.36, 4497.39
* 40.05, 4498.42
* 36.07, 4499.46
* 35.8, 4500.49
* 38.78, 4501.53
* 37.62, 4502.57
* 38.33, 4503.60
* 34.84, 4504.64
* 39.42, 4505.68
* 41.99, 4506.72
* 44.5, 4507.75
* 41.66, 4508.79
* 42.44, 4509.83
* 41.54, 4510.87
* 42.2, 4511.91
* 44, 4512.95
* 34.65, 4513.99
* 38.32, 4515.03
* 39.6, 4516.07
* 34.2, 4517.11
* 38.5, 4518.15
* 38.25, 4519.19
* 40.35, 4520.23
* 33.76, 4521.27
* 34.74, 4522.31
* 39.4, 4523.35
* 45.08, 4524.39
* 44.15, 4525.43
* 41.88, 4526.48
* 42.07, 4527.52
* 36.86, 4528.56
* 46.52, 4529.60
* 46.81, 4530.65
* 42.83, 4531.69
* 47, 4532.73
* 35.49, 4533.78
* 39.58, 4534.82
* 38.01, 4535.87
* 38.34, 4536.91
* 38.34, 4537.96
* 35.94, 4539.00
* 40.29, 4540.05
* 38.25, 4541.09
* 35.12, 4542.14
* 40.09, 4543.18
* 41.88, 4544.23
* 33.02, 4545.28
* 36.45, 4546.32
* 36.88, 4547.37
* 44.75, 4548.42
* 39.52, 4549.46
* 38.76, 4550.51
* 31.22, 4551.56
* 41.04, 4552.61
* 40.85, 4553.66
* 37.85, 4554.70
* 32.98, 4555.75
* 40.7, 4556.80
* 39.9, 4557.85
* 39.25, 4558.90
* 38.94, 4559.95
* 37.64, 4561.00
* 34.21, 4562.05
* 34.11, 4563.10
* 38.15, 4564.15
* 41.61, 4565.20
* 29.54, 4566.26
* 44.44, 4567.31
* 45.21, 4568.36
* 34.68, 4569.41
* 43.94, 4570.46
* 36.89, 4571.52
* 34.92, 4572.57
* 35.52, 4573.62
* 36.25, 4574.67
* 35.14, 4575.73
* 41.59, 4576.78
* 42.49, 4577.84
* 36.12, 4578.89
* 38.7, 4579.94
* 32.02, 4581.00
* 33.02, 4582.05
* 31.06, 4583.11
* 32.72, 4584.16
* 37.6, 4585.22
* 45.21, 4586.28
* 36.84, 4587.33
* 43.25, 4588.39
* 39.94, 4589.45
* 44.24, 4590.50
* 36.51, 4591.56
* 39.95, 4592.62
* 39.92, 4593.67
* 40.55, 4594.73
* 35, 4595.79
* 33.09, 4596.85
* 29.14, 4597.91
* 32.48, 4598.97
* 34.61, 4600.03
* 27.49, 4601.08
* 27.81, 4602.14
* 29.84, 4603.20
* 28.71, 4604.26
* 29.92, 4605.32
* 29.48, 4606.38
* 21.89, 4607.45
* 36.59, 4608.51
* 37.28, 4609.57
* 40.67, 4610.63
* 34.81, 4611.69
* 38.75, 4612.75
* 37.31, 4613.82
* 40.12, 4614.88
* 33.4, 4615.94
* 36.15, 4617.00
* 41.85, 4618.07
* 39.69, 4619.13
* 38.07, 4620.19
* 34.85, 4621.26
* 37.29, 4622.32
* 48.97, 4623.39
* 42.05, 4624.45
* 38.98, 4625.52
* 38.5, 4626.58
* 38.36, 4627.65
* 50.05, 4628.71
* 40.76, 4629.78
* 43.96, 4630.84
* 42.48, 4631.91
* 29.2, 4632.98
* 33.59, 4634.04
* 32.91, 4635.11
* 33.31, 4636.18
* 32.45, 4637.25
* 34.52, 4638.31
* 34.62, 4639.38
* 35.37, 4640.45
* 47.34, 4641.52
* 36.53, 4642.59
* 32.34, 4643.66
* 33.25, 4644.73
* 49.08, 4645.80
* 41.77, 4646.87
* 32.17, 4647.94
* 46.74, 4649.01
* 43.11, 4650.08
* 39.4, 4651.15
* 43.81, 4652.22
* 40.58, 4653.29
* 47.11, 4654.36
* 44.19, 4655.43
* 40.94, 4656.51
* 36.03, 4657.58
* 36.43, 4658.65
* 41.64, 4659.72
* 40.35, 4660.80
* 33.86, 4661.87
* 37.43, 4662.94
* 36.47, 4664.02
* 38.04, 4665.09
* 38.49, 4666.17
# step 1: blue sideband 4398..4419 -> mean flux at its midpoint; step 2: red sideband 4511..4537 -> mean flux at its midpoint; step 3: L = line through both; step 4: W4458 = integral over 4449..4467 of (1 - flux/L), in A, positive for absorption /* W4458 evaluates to 4.35 A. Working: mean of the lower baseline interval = 27.9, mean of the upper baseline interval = 40.2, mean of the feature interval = 25.2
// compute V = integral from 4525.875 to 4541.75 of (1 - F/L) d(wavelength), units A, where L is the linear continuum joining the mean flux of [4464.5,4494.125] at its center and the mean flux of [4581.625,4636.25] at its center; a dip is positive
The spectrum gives -1.8 A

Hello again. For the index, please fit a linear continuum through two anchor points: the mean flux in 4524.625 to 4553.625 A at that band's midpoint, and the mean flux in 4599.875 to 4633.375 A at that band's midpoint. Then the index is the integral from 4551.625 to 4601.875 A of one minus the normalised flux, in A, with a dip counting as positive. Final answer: 1.2 A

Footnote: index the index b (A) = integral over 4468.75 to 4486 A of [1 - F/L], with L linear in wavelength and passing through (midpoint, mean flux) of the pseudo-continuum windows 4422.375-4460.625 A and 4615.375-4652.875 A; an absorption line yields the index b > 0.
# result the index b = -3.0 A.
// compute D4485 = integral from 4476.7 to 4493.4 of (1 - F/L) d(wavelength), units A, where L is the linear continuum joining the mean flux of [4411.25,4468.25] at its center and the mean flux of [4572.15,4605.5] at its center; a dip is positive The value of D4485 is -4.5 A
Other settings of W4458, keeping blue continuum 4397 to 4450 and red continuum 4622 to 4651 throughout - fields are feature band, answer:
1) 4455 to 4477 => 0.8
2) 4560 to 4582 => -1.0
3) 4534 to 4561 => -2.5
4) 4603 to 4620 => 1.3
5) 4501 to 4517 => -3.1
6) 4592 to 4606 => 1.6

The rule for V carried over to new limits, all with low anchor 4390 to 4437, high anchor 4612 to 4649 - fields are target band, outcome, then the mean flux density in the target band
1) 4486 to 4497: -1.6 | 38.6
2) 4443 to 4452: 2.4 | 23.6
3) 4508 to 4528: -3.1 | 39.9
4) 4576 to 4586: 0.1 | 36.3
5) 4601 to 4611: 1.7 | 31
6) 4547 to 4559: -1.0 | 38.7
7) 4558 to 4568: -0.5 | 37.7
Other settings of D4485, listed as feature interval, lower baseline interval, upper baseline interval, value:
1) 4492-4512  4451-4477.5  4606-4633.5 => -4.96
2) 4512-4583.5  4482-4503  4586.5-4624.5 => -2.42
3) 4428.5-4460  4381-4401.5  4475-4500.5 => 8.89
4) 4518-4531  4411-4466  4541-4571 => -1.86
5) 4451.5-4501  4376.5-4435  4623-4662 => 1.69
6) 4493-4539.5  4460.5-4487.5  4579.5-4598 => -4.64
